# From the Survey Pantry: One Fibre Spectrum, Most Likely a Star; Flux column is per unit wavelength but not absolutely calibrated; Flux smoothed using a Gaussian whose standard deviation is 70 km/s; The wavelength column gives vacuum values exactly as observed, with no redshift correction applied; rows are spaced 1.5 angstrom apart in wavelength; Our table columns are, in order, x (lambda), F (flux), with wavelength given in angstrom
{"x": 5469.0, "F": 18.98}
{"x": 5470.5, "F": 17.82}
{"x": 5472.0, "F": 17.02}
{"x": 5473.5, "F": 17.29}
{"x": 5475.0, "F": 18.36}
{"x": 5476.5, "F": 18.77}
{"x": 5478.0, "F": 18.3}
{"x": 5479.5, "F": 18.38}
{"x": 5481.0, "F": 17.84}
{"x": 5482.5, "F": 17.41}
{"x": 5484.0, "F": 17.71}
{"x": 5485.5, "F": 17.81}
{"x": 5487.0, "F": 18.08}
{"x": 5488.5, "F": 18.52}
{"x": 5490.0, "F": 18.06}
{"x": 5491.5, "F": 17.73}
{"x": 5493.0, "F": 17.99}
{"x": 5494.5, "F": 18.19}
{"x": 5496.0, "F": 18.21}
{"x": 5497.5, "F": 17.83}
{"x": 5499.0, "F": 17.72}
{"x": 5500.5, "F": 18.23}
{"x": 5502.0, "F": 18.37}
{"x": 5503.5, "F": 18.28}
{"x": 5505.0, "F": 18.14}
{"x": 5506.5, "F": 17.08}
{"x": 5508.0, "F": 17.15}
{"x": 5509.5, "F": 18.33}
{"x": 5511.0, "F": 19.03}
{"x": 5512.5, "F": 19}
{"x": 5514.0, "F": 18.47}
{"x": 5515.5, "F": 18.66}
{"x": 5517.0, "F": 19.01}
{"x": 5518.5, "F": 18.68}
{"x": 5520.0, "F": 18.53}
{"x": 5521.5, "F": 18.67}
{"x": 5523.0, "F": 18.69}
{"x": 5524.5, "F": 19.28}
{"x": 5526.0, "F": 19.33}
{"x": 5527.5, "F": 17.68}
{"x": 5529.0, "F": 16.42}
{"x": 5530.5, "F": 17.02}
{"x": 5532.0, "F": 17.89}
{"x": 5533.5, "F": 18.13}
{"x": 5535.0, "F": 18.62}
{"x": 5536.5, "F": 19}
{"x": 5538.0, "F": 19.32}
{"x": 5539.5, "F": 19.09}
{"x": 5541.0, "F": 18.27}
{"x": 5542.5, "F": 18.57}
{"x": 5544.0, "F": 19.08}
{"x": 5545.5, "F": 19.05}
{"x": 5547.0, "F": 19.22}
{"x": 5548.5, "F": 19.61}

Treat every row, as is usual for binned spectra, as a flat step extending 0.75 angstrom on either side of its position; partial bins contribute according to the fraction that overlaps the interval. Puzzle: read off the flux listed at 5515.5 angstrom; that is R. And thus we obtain 18.66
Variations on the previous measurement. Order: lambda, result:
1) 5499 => 17.72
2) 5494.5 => 18.19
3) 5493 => 17.99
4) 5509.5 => 18.33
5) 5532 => 17.89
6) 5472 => 17.02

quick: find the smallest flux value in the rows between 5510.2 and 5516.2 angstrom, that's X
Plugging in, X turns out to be 18.47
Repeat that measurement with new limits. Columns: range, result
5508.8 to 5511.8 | 18.33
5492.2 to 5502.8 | 17.72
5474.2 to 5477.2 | 18.36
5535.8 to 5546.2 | 18.27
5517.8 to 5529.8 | 16.42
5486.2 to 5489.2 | 18.08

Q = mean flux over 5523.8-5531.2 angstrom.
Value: 17.9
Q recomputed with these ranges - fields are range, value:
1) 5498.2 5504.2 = 18.1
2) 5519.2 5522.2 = 18.6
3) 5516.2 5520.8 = 18.7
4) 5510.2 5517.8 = 18.8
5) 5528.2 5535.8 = 17.6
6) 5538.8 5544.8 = 18.8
